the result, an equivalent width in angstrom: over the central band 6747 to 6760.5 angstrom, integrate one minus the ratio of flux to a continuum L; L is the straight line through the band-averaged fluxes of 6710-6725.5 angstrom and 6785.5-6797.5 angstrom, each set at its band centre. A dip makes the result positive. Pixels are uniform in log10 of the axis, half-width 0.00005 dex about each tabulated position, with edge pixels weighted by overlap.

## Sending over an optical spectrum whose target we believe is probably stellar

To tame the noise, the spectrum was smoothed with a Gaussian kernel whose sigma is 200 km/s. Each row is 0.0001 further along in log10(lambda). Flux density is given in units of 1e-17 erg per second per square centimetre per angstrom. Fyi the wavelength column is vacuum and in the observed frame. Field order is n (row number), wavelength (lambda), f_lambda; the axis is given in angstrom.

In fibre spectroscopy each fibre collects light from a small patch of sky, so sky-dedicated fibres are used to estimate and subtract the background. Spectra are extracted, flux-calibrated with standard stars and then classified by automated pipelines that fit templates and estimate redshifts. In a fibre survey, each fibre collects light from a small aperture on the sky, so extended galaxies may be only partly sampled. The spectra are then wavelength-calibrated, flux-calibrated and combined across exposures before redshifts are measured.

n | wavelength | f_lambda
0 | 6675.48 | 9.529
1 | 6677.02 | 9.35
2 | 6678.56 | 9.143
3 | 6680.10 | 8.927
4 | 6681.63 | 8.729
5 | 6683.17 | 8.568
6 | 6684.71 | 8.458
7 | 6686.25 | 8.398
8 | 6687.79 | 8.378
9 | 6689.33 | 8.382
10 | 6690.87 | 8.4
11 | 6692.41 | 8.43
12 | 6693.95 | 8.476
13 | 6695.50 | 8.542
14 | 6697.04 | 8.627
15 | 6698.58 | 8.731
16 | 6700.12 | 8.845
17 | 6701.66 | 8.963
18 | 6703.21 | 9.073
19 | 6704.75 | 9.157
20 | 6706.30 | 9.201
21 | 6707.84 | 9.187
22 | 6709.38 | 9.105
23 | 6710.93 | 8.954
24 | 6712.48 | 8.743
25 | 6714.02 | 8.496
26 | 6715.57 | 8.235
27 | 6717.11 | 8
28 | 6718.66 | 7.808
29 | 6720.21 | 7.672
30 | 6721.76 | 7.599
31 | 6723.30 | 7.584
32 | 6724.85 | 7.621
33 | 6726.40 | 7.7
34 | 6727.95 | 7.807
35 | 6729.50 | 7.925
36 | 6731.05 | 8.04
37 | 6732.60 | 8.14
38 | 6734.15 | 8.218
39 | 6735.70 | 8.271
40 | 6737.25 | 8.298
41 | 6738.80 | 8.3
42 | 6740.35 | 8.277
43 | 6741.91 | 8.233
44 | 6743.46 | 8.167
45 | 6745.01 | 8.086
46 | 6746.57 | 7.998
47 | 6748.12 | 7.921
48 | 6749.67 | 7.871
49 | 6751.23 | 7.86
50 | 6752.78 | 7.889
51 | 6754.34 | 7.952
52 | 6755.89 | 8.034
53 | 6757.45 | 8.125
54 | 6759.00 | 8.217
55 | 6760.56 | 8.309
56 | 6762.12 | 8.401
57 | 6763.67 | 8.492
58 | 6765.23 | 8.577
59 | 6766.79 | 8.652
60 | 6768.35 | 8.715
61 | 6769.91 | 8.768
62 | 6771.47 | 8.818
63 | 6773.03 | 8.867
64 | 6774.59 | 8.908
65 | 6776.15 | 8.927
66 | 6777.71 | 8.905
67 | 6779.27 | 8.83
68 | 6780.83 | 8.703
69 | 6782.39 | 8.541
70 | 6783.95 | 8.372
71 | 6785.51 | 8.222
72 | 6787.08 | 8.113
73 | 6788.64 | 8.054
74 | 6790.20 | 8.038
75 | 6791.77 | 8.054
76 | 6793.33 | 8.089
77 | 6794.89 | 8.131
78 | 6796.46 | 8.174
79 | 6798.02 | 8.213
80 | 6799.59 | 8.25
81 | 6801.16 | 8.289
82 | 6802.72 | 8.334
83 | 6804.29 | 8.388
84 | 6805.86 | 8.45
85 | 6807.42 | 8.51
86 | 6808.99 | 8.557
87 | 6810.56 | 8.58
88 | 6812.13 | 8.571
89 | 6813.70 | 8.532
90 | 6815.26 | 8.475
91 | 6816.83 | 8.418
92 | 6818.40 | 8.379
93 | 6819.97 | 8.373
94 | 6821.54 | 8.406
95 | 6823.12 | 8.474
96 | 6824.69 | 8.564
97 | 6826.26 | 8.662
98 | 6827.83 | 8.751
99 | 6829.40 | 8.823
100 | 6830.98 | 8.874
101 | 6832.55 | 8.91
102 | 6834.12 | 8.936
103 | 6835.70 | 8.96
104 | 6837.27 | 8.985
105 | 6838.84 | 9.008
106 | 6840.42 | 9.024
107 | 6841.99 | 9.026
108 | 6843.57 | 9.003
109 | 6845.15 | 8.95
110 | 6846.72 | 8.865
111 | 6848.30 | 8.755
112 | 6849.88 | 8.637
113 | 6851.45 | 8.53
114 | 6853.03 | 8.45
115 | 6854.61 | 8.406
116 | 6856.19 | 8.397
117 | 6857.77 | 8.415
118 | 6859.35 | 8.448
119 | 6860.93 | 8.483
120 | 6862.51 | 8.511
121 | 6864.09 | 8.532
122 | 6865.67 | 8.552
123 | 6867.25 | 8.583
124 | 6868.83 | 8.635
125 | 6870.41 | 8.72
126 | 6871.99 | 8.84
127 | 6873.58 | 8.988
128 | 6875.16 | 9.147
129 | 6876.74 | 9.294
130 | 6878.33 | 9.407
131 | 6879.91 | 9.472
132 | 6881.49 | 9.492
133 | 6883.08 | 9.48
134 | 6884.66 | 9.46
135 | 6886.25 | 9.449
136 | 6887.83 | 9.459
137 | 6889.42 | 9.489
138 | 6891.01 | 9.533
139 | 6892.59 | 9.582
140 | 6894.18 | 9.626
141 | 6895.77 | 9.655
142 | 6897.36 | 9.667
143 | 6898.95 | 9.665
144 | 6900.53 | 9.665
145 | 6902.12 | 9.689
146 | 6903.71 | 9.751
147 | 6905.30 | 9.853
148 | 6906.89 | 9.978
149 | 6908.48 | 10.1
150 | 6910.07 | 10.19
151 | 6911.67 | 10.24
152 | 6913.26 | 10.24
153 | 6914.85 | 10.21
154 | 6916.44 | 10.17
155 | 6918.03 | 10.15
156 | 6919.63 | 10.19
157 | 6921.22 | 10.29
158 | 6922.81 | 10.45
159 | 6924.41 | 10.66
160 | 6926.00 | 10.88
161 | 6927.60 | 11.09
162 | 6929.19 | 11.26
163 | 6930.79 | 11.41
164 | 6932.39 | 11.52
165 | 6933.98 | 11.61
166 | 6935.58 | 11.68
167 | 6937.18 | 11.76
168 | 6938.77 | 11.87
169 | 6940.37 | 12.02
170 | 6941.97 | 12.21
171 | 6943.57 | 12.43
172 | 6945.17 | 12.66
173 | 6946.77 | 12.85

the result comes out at 0.2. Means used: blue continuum 8.08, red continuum 8.11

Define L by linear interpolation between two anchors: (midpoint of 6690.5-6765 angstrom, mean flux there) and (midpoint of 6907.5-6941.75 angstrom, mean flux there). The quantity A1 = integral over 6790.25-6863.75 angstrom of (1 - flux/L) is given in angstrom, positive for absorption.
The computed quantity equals 7.9 angstrom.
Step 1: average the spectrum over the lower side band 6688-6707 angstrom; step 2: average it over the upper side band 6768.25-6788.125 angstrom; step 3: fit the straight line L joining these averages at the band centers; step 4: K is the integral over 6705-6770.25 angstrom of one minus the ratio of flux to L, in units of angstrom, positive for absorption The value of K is 3.5 angstrom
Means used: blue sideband 8.72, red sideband 8.66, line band 8.23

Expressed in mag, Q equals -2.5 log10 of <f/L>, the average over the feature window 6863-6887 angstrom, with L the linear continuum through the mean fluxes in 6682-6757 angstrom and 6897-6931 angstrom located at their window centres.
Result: 0.09 mag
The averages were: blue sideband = 8.3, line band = 9.06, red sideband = 10.3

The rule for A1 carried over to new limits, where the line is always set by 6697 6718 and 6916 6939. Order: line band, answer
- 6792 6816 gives 3.46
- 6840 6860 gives 3.02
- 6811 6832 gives 2.91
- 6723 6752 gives 3.45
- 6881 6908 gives 2.64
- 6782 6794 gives 1.79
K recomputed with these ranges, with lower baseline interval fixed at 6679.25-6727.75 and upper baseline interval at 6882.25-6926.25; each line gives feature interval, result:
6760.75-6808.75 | 3.2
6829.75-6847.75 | 0.9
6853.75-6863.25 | 1.1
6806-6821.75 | 1.3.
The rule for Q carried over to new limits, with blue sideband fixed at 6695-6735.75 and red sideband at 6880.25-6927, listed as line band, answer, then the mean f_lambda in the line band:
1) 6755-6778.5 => 0.03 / 8.58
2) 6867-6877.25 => 0.09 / 8.9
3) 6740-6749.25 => 0.07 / 8.1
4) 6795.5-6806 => 0.10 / 8.28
